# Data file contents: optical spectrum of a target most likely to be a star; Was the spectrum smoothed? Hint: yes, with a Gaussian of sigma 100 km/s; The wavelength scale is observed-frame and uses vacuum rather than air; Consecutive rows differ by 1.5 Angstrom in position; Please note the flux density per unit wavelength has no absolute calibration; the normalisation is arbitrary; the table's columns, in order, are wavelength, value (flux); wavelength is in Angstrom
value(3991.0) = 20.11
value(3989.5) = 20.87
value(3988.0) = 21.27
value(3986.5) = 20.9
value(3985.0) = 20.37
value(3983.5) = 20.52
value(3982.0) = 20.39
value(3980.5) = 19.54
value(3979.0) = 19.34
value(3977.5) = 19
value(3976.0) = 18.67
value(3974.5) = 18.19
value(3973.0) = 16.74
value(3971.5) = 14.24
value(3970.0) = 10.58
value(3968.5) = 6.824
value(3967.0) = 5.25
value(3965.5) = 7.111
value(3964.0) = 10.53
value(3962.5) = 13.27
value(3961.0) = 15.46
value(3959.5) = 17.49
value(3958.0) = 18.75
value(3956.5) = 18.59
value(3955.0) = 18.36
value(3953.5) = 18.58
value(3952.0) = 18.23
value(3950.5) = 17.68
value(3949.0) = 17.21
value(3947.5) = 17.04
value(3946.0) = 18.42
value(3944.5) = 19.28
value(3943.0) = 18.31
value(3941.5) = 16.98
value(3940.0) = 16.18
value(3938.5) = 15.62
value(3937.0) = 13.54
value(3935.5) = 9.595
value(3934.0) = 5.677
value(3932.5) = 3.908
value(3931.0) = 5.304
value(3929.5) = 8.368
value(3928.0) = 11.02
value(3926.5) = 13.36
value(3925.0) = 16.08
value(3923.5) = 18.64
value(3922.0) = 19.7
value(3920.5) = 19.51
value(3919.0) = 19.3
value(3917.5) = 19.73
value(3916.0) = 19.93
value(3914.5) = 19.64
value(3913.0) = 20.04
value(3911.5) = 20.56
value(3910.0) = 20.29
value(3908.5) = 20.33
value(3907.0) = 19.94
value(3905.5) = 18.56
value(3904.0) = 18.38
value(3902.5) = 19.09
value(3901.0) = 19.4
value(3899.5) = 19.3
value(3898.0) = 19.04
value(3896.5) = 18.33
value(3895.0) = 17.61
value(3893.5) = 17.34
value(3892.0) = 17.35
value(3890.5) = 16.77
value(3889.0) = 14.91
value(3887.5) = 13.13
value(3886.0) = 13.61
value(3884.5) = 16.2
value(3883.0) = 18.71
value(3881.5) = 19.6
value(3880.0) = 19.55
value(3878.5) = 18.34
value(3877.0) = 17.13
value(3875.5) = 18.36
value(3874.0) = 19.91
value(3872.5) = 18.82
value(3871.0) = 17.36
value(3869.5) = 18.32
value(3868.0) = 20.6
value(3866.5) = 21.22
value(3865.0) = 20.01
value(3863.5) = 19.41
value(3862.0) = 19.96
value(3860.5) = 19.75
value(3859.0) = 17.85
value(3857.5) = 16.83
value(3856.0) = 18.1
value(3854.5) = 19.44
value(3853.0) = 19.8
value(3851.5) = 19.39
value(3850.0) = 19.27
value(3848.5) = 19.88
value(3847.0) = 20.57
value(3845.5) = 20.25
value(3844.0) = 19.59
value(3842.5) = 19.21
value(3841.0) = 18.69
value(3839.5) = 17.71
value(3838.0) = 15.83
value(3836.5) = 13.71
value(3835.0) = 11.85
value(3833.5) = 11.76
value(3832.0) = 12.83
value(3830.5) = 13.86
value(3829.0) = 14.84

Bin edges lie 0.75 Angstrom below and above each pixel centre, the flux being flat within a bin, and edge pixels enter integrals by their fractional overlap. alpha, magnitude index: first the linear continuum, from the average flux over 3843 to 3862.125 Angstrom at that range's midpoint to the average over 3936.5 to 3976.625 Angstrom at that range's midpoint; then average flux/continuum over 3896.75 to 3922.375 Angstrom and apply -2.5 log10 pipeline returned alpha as -0.141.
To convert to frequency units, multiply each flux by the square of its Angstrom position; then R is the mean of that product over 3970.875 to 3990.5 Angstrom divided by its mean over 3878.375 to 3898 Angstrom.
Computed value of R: 1.18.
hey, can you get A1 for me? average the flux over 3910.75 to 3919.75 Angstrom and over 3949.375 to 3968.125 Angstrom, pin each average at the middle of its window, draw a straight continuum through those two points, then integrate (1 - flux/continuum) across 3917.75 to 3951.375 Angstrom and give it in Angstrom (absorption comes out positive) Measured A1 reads 5.5 Angstrom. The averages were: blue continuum 19.9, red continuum 14.8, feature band 14.7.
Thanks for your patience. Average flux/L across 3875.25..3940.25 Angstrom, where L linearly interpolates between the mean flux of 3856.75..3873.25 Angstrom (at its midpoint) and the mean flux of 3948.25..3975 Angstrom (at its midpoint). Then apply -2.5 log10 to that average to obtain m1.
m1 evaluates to 0.042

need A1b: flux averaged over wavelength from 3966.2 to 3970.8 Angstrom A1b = 7.62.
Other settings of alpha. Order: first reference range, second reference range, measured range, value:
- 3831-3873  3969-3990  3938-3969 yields 0.18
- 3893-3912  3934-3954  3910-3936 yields 0.19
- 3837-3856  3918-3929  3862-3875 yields -0.06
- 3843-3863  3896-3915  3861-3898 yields 0.08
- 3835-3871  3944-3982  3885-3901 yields 0.05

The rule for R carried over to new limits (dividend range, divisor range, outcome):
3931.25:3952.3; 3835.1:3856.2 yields 0.83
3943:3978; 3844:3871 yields 0.84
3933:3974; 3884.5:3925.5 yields 0.81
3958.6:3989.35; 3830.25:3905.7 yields 0.94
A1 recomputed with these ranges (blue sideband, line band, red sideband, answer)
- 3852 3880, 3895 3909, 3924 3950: -2.5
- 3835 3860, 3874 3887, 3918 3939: -1.3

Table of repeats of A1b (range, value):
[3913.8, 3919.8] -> 19.6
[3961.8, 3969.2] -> 8.58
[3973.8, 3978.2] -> 18.6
